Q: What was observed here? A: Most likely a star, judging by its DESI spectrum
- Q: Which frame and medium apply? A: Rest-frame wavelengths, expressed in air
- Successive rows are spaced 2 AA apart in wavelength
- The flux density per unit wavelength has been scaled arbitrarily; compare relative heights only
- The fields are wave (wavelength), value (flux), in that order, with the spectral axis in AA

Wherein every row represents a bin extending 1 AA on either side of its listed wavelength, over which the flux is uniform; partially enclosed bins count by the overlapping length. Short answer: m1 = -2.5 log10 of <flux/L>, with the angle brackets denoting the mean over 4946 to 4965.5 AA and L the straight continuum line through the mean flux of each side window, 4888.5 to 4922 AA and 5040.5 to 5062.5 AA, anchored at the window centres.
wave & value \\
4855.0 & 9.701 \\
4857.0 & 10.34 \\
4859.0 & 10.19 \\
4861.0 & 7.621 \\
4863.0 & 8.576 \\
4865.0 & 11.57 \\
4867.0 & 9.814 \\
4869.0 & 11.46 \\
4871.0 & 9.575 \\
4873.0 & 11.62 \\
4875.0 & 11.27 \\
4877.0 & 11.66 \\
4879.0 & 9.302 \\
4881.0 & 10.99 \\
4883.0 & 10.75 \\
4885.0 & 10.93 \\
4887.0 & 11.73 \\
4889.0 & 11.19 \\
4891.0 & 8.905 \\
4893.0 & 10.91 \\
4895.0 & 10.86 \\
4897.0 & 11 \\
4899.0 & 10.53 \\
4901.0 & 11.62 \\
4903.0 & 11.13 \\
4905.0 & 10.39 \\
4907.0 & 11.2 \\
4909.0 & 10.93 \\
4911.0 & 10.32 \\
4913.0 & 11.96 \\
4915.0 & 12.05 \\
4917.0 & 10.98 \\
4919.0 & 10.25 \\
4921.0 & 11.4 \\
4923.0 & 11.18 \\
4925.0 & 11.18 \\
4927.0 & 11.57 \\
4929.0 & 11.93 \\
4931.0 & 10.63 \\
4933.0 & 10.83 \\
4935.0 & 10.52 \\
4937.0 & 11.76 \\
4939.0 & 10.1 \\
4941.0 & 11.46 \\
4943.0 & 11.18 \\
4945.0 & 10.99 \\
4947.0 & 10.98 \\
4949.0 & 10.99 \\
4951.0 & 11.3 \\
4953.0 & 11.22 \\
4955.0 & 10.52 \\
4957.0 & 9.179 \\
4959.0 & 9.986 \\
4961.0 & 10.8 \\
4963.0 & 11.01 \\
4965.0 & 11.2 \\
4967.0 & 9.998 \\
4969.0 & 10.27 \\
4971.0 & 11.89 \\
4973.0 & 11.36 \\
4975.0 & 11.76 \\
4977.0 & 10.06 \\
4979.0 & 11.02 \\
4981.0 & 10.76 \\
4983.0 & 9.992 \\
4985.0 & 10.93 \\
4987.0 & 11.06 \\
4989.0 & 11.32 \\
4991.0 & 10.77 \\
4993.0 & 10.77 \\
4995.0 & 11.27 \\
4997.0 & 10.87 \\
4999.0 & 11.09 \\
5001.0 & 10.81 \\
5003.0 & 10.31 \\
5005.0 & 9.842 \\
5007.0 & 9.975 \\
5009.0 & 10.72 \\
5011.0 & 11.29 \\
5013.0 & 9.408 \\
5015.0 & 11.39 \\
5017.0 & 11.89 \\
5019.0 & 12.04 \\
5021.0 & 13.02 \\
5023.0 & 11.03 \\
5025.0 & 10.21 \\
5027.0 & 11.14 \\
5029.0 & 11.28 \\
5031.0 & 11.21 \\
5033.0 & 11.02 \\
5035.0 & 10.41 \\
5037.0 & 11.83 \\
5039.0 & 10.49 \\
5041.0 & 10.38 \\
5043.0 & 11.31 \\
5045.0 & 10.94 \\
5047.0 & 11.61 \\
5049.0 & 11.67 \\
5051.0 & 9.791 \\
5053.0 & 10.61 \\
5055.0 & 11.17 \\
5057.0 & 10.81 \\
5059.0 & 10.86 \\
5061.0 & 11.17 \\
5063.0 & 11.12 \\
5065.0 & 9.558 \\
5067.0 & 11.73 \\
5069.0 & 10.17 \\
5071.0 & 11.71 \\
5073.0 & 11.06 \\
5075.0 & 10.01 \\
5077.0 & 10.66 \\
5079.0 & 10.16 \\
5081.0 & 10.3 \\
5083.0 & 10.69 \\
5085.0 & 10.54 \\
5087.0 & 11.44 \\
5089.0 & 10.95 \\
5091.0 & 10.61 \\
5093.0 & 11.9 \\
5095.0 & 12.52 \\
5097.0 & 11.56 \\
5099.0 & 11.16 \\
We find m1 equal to 0.02 mag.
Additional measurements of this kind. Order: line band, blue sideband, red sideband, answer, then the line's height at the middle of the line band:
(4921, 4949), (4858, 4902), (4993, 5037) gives -0.04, 10.7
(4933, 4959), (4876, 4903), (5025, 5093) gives 0.00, 10.8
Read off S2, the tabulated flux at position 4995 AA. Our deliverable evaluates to 11.27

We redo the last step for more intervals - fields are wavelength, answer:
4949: 10.99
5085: 10.54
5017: 11.89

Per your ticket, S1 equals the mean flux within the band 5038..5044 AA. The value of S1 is 10.7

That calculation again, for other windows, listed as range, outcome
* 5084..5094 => 11.1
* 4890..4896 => 10.2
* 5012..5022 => 11.5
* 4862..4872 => 10.2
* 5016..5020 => 12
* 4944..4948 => 11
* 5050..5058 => 10.6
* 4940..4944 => 11.3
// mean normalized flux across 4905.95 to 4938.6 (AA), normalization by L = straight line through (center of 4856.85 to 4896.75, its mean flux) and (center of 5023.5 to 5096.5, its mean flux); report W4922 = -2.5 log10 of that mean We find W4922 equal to -0.06 mag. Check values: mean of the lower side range 10.5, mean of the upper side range 10.9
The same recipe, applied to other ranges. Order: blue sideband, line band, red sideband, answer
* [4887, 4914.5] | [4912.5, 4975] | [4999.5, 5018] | -0.02 mag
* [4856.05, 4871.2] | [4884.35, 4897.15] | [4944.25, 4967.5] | -0.07 mag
